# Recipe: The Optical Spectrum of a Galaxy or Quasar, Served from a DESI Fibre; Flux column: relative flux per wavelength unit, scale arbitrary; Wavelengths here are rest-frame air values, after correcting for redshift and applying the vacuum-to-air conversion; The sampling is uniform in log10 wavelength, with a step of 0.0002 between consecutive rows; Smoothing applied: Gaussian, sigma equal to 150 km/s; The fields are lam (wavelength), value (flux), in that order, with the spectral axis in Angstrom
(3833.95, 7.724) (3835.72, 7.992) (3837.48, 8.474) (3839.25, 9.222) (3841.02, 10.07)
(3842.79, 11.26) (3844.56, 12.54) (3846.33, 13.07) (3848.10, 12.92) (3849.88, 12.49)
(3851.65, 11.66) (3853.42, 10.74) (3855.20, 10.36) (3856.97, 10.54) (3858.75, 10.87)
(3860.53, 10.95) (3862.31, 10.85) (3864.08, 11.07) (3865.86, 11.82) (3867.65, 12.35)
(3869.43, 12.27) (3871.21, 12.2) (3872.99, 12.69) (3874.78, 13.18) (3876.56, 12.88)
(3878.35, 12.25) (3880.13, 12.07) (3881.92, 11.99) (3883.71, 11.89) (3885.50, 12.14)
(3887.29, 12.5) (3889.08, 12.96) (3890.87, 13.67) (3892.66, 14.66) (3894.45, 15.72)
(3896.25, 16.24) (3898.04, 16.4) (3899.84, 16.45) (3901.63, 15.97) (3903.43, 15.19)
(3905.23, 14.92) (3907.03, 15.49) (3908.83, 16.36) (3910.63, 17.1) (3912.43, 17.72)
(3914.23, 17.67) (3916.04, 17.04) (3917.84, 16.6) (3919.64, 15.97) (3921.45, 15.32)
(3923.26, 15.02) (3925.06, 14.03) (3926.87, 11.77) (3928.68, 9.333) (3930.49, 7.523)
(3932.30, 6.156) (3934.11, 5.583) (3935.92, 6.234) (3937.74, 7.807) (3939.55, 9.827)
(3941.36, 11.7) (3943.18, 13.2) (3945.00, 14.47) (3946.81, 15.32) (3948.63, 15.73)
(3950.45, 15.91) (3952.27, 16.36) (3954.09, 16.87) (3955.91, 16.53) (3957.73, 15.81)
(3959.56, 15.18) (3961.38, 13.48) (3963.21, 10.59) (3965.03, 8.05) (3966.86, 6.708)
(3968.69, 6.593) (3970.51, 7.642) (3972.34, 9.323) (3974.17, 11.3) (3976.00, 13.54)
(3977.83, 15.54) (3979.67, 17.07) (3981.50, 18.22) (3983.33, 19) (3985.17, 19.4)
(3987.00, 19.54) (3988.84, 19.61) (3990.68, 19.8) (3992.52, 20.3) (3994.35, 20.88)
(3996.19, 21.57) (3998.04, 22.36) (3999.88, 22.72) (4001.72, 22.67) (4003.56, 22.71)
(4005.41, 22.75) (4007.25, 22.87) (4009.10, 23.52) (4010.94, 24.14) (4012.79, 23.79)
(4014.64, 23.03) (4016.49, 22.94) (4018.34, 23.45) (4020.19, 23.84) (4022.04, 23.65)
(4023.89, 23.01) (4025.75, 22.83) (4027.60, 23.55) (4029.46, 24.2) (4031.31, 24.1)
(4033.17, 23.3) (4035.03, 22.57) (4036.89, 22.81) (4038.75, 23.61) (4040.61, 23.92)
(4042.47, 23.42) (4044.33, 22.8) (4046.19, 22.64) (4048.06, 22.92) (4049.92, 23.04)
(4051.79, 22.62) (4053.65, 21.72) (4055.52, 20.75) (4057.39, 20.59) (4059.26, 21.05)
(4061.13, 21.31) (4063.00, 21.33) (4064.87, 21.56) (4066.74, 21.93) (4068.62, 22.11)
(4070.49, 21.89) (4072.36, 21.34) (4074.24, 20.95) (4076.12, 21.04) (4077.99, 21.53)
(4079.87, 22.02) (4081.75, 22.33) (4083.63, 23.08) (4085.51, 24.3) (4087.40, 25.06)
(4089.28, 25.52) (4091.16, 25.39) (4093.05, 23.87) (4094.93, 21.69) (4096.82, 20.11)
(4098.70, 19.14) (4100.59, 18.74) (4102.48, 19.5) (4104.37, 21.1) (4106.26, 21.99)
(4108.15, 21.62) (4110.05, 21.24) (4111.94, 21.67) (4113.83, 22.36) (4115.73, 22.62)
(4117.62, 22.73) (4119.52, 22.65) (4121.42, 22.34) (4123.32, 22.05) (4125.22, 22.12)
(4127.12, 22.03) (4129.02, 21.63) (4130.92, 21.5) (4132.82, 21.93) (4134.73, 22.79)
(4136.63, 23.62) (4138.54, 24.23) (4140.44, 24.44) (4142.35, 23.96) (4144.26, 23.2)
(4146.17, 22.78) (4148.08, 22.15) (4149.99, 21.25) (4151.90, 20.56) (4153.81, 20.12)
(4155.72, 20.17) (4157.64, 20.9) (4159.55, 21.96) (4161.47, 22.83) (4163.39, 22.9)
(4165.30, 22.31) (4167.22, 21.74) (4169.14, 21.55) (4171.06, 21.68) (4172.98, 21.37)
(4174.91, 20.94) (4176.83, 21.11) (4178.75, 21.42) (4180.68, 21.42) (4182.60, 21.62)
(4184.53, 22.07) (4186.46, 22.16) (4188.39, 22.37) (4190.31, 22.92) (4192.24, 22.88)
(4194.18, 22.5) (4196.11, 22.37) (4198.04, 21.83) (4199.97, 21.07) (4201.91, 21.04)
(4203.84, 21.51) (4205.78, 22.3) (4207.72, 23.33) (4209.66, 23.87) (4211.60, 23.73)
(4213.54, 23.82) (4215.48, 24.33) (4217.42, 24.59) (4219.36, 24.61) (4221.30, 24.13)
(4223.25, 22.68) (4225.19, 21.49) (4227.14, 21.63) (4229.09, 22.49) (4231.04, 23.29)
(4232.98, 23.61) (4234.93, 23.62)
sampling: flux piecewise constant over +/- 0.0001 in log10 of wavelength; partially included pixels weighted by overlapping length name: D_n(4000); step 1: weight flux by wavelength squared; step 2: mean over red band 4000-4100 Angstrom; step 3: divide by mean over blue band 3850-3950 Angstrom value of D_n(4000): 1.88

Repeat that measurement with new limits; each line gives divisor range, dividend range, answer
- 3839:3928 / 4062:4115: 1.80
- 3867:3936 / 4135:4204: 1.86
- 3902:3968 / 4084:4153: 1.84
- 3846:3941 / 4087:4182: 1.93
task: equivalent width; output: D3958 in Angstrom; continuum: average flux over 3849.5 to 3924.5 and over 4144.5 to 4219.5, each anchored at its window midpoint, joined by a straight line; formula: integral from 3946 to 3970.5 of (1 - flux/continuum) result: 4.1 Angstrom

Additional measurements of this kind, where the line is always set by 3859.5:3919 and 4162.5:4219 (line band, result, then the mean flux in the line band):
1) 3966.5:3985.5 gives 3.9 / 13.1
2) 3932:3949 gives 5.4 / 10.6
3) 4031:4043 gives -3.5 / 23.3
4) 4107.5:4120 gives -1.2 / 22.1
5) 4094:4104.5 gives -0.1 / 20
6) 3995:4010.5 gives -5.0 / 22.7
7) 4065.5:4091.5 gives -4.6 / 22.7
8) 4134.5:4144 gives -1.3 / 23.8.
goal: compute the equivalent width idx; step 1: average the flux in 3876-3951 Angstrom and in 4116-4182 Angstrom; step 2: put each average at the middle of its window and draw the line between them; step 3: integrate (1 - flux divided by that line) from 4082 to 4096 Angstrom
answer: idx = -2.90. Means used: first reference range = 13.5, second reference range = 22.1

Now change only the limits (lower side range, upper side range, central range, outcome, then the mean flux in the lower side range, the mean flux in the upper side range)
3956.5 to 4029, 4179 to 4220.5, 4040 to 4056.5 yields -2.5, 18.6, 22.7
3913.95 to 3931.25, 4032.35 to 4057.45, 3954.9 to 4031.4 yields 2.1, 13.9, 22.7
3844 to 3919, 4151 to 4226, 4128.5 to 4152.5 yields -2.1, 13.6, 22.2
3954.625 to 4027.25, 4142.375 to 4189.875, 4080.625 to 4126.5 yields -3.7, 18.4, 21.8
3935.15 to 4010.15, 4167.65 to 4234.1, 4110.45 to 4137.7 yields -2.7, 15.9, 22.5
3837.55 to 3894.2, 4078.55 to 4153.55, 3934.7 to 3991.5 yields 8.3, 11.9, 22.3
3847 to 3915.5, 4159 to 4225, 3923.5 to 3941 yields 6.9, 13.4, 22.4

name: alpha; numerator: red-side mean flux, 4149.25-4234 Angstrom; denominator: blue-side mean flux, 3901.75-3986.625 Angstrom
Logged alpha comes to 1.7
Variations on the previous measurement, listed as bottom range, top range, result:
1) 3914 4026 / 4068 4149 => 1.37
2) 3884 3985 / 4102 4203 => 1.62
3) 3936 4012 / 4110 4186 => 1.36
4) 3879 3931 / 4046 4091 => 1.53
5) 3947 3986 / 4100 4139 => 1.59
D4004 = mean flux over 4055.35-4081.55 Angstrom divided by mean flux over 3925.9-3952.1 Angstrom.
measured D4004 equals 2.0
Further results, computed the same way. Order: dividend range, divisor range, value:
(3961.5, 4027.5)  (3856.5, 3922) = 1.34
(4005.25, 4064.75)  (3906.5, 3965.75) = 1.71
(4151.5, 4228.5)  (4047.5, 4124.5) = 1.01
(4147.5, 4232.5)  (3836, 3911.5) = 1.74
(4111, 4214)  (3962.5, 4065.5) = 1.10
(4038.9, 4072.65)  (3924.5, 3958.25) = 1.83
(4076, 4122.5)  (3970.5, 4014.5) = 1.14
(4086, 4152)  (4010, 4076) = 0.99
